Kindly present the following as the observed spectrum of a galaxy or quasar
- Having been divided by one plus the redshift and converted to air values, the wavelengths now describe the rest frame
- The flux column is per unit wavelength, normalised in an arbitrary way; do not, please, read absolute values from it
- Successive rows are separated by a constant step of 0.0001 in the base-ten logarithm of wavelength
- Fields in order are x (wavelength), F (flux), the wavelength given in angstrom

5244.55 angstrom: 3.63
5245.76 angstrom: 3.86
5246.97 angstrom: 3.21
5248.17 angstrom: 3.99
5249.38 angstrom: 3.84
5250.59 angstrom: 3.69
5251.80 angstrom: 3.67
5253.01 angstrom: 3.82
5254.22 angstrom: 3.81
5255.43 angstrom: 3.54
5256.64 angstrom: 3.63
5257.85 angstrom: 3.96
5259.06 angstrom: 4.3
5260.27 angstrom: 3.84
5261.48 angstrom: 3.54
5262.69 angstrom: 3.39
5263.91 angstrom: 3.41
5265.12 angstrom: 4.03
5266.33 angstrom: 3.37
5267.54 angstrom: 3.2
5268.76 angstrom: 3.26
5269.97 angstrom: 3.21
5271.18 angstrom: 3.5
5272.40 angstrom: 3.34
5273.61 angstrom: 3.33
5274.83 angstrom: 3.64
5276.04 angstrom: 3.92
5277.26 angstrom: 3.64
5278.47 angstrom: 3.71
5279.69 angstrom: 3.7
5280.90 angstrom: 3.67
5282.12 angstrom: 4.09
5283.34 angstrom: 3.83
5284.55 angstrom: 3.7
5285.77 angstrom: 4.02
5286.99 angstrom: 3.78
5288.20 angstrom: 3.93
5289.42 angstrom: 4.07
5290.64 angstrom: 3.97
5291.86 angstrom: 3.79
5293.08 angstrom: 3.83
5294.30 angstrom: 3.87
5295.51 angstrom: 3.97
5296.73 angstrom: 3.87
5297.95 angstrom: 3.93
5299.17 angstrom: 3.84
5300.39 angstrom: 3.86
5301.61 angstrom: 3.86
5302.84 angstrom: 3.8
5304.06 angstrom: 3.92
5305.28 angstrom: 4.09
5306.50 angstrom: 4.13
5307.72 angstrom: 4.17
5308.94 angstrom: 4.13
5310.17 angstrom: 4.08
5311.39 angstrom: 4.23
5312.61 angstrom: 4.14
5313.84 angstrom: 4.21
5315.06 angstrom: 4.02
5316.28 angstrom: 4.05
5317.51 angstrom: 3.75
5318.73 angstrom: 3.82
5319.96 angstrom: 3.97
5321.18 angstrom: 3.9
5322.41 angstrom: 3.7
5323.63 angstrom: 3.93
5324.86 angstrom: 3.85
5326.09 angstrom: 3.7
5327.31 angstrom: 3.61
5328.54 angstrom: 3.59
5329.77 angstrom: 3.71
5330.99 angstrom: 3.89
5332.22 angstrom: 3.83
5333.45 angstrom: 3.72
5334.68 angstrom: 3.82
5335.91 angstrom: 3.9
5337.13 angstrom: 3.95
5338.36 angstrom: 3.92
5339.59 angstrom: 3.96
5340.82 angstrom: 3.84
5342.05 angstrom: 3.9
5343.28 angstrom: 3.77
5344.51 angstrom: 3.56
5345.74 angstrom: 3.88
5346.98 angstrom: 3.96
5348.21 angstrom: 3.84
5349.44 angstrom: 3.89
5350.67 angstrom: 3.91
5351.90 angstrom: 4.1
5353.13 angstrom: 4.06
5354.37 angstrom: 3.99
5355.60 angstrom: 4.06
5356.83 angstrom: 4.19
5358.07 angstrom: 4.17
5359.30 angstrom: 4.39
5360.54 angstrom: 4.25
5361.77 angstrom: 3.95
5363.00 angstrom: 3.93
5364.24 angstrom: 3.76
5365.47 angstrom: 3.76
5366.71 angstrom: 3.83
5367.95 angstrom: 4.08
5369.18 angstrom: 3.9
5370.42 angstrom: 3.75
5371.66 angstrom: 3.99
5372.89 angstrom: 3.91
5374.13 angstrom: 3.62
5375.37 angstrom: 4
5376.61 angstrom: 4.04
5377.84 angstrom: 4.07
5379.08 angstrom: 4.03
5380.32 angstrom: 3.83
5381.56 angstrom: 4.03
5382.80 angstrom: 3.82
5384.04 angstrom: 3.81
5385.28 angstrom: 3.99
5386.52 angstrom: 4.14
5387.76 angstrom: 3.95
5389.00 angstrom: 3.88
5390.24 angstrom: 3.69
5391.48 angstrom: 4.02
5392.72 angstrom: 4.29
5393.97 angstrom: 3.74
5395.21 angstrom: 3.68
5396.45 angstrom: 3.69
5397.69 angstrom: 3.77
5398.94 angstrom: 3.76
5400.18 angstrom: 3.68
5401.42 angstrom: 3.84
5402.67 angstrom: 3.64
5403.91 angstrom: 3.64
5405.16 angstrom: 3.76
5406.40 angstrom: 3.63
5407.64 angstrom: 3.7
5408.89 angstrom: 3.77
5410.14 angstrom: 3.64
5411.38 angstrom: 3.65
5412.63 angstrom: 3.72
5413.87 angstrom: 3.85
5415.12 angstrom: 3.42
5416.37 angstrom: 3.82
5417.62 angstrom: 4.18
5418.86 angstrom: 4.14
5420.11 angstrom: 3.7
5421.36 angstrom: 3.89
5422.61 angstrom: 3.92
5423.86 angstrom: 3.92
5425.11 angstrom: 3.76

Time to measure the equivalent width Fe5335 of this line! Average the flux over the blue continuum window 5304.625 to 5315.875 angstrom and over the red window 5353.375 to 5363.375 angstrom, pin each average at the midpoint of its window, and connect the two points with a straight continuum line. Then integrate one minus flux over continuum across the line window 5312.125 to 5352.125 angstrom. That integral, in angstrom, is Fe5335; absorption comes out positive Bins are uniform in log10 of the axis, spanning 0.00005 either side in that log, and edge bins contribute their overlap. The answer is 2.6 angstrom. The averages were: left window 4.13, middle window 3.86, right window 4.12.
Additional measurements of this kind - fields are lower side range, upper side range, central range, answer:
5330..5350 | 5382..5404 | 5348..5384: -1.2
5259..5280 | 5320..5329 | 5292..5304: -0.7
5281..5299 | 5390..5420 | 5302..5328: -0.6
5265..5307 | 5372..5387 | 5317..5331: 0.2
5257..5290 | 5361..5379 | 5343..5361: -0.6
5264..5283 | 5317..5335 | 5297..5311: -1.1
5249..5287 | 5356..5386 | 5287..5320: -1.8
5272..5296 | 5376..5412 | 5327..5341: 0.0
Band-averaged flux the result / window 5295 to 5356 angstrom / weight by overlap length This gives 3.91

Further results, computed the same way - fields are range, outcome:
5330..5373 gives 3.93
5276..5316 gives 3.93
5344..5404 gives 3.92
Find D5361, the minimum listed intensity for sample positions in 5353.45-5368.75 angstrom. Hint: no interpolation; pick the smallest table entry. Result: 3.76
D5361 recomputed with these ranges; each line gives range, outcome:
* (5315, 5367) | 3.56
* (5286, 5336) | 3.59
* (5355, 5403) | 3.62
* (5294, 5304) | 3.8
